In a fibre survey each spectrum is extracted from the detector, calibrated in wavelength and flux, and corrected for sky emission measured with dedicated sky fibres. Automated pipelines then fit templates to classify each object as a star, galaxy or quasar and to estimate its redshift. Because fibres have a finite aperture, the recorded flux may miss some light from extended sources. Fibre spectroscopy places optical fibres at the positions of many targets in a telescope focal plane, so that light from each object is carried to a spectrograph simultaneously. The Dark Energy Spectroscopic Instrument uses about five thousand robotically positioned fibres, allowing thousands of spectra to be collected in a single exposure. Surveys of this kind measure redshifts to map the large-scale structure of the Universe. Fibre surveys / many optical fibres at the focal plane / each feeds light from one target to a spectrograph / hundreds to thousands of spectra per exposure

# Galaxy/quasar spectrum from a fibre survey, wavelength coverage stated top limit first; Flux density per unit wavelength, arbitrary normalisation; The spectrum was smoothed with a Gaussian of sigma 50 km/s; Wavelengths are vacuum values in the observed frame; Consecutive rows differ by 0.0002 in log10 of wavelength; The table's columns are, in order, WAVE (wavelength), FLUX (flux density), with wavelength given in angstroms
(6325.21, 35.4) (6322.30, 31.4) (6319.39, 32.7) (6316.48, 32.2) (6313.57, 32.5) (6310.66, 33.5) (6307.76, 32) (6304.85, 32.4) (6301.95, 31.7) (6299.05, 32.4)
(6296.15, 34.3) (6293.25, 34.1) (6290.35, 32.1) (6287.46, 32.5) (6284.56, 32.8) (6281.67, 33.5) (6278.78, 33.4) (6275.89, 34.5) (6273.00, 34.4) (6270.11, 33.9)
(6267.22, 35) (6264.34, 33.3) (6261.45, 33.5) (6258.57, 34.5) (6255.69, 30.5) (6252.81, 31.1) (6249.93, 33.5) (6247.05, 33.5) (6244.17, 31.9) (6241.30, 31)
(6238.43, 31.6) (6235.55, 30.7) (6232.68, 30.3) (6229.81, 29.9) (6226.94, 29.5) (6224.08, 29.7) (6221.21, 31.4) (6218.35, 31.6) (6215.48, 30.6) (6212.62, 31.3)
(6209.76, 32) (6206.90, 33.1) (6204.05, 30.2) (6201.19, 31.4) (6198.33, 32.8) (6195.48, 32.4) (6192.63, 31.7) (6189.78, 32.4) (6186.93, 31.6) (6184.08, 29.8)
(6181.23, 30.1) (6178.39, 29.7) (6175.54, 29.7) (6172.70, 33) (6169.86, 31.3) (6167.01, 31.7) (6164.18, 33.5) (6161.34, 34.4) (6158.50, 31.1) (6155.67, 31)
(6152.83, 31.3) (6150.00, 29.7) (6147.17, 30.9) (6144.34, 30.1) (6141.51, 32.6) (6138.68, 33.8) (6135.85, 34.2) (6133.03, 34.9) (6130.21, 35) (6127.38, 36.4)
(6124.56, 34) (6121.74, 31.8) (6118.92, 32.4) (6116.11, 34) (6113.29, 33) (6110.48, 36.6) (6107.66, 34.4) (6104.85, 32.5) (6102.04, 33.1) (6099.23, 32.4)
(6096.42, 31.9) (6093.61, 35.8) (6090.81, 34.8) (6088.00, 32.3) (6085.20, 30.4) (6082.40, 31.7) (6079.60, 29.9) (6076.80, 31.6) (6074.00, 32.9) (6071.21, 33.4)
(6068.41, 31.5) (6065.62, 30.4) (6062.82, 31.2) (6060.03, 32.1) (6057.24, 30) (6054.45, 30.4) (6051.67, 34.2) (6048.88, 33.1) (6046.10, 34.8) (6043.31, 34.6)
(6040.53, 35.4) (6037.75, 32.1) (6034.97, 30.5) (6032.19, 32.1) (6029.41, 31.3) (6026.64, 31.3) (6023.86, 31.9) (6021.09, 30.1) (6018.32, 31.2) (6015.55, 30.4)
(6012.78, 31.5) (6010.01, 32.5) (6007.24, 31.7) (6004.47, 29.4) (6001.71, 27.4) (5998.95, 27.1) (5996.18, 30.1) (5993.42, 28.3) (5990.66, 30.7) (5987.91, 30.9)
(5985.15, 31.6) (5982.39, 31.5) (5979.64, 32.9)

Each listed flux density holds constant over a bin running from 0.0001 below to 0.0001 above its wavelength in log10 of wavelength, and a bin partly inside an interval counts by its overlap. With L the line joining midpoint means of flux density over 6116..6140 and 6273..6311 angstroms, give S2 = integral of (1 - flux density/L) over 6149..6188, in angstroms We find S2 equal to 2.9 angstroms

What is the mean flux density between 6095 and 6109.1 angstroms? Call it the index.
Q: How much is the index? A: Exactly 32.8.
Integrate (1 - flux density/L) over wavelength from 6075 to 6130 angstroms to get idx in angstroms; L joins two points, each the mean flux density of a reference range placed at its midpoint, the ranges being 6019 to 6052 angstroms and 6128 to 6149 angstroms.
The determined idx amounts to -0.38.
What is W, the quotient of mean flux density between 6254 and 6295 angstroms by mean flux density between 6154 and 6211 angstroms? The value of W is 1.1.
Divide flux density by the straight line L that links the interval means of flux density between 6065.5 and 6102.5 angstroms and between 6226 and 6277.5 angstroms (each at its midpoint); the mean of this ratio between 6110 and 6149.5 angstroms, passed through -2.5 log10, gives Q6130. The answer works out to -0.03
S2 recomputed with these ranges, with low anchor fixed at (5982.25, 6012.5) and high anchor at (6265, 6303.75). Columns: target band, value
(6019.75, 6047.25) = -1.7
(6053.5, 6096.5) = -1.3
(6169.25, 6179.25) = 0.4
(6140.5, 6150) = 0.3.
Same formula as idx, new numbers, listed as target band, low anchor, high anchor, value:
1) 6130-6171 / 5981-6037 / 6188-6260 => -1.4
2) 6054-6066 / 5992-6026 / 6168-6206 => -0.2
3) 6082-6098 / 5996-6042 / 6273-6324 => -0.7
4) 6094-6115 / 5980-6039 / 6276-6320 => -1.4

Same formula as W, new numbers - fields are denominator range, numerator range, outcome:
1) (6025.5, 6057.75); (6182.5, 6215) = 0.97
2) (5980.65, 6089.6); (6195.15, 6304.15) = 1.03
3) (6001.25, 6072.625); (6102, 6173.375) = 1.04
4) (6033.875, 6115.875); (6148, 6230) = 0.96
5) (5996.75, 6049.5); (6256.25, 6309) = 1.06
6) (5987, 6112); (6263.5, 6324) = 1.04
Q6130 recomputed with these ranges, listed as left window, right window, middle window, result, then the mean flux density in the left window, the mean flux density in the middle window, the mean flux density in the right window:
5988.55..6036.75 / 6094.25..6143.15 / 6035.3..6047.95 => -0.084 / 30.5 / 33.9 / 33.7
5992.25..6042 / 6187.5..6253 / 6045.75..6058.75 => -0.048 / 30.8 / 32.3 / 31.5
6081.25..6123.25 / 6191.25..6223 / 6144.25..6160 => 0.058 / 33.2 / 30.8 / 31.7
